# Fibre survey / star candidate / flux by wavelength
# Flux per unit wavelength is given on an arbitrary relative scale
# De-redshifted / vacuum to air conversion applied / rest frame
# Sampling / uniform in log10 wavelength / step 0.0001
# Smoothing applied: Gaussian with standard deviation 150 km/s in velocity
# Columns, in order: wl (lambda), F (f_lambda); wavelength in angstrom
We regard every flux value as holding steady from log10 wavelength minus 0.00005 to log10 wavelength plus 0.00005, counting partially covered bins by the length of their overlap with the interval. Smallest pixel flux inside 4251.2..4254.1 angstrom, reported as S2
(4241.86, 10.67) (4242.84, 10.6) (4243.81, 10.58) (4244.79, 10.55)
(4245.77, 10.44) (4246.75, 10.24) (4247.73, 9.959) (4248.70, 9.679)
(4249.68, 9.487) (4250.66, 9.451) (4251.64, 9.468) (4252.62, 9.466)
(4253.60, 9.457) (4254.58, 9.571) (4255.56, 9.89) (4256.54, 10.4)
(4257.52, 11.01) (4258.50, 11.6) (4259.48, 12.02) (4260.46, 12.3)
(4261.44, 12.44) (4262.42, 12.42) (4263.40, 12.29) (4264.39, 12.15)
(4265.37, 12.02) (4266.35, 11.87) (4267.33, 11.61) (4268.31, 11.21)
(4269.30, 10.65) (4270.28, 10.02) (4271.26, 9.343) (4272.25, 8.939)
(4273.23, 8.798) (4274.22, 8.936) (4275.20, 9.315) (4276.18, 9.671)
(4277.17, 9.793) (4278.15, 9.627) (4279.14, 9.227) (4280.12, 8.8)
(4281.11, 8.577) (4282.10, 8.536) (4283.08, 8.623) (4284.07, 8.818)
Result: 9.457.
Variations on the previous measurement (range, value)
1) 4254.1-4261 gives 9.571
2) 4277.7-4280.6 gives 8.8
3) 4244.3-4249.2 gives 9.679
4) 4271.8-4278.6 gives 8.798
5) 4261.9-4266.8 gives 11.87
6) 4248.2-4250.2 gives 9.487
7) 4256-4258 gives 10.4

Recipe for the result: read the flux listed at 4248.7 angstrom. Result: 9.679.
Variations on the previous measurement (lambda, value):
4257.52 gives 11.01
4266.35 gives 11.87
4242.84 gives 10.6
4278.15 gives 9.627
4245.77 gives 10.44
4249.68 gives 9.487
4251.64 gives 9.468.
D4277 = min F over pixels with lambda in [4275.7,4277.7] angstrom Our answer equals 9.671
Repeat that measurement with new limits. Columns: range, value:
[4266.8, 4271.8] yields 9.343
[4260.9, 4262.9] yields 12.42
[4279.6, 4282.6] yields 8.536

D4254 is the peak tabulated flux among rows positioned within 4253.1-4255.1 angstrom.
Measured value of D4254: 9.571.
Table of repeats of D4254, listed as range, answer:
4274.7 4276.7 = 9.671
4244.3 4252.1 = 10.55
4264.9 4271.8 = 12.02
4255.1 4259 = 11.6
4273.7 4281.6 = 9.793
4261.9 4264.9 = 12.42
